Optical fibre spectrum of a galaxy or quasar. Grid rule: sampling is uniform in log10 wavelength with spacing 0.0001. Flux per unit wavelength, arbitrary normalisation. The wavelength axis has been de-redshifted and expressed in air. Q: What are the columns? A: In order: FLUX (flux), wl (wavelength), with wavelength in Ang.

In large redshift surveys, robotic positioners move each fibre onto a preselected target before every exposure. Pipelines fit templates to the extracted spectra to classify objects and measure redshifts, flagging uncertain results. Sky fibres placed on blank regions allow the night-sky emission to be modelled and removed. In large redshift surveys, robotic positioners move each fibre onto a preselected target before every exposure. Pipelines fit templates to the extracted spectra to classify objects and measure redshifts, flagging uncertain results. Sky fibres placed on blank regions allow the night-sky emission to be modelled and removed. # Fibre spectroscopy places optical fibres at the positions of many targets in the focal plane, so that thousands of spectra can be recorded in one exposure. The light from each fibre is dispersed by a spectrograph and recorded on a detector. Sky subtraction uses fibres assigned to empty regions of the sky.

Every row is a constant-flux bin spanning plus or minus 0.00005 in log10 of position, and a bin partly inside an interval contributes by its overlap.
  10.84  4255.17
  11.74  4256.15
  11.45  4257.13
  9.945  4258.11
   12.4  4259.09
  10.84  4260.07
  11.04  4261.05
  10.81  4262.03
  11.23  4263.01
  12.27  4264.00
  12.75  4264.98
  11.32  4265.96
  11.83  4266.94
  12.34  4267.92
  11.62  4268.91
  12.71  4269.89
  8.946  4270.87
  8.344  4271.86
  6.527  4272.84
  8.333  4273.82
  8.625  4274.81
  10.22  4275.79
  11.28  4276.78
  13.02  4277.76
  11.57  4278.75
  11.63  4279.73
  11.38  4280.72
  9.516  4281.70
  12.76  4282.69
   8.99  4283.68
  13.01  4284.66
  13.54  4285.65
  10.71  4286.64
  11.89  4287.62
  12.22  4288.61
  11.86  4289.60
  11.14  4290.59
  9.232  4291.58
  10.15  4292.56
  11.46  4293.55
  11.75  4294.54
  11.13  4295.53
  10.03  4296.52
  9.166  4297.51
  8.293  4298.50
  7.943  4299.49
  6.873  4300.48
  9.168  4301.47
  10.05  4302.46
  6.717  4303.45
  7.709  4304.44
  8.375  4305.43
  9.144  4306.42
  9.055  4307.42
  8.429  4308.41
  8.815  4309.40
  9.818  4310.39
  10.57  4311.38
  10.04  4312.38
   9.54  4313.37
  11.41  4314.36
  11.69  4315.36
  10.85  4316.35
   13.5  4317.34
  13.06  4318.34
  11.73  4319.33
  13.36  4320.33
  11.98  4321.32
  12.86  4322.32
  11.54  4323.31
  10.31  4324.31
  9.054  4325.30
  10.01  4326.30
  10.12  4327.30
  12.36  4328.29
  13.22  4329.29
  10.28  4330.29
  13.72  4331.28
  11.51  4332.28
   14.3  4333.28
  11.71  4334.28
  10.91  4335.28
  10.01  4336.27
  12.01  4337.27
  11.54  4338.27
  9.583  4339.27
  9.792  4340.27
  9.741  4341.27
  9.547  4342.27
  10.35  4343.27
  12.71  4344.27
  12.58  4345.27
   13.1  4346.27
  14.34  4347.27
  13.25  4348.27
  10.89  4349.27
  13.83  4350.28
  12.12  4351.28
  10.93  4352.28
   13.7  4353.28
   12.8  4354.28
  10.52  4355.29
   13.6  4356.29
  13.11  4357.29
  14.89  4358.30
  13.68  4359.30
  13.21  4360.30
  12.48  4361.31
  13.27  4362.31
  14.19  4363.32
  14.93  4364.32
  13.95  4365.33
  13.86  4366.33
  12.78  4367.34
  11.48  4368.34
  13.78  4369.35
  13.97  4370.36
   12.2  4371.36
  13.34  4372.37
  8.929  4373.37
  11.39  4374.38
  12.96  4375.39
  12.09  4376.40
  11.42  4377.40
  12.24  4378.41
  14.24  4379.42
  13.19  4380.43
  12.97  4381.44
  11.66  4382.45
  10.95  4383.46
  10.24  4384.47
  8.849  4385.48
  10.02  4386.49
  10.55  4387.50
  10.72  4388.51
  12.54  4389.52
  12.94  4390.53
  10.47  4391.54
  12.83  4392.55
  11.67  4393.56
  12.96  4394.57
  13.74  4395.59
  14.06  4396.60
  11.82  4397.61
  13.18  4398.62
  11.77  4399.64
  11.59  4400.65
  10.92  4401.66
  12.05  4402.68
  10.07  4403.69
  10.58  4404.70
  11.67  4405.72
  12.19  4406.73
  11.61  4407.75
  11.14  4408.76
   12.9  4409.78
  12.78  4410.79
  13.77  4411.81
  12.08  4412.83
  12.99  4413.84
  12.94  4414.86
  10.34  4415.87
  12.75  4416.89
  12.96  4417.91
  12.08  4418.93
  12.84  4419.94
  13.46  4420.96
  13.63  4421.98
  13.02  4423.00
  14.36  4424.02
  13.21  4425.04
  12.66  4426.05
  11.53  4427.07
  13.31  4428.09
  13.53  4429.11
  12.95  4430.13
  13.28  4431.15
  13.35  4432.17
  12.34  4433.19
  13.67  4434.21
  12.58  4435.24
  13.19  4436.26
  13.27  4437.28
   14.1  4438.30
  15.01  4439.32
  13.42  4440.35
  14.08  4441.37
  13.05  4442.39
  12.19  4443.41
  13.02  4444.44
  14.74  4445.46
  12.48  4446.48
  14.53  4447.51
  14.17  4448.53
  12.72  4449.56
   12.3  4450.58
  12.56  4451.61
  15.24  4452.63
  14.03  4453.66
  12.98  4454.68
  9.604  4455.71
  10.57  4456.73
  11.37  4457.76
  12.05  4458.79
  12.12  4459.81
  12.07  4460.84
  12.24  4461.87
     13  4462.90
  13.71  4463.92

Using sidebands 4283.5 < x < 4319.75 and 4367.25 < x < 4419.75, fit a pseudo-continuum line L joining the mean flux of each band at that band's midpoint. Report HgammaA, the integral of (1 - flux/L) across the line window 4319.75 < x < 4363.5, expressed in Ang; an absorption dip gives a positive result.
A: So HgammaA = -3.9 Ang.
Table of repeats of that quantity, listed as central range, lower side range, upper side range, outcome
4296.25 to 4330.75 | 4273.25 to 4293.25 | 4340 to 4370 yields 4.54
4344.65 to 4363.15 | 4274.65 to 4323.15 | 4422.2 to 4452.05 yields -2.03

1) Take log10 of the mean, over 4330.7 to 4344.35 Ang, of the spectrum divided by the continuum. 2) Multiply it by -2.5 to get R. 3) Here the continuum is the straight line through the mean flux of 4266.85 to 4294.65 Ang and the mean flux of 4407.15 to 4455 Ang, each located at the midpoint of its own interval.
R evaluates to 0.05 mag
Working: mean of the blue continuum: 10.9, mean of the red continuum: 13.1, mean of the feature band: 11.2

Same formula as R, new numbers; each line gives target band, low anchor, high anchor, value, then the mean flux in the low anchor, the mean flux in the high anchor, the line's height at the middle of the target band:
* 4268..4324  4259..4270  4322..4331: 0.09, 11.7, 11.1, 11.4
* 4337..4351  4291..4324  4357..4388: -0.02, 10.2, 12.5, 11.5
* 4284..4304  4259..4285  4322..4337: 0.08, 10.9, 11.5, 11.1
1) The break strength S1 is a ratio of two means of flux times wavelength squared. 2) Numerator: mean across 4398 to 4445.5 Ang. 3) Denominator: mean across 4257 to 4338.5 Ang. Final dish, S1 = 1.2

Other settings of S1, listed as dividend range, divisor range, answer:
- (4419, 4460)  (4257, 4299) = 1.29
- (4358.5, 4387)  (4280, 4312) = 1.29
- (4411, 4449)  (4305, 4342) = 1.26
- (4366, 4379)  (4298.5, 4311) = 1.49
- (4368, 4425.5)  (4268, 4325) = 1.22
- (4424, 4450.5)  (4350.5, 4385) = 1.08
